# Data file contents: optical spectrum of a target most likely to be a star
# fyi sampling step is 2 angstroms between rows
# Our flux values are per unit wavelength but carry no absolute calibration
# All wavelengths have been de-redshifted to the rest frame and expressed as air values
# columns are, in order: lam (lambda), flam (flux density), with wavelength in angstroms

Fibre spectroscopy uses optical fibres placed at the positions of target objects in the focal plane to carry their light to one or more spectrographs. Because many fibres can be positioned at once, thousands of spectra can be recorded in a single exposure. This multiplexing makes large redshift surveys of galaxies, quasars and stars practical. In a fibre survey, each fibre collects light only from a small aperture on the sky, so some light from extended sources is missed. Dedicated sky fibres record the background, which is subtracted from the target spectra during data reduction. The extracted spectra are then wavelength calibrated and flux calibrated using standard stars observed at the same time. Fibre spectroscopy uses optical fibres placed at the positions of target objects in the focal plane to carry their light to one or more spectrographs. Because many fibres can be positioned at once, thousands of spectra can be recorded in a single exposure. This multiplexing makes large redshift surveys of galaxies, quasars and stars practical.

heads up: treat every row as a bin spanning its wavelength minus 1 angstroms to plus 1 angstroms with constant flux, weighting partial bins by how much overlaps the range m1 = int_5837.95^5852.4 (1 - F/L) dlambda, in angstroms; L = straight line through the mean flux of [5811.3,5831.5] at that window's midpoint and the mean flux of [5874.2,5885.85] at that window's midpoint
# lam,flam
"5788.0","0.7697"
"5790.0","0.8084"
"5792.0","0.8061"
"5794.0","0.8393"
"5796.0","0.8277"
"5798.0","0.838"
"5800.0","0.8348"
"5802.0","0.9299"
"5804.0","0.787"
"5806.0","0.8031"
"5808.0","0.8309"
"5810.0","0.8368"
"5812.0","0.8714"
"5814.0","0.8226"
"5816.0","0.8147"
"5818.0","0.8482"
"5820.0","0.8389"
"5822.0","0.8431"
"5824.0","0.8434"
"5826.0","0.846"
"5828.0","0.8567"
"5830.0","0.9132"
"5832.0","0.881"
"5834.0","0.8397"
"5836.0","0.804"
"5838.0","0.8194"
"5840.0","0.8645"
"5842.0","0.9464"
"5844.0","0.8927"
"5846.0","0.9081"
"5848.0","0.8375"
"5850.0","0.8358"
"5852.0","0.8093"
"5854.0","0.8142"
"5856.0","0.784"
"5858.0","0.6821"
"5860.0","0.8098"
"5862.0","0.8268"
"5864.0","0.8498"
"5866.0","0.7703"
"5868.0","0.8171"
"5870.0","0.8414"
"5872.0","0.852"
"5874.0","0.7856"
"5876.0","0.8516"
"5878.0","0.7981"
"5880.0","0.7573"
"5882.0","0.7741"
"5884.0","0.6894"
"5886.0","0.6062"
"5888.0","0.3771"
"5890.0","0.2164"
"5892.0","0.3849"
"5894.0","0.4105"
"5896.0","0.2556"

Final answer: -1.0 angstroms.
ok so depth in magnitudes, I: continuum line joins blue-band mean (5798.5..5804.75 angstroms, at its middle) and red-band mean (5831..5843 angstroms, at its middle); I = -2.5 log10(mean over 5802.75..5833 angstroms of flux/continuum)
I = 0.02 mag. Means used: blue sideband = 0.852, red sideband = 0.859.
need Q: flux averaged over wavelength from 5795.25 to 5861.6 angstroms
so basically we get 0.84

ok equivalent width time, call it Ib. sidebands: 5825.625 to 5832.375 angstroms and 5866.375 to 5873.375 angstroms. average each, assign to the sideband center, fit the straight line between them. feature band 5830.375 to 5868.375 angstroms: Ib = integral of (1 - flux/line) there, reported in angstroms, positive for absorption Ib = 0.9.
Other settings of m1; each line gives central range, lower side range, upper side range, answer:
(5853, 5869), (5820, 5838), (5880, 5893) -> -3.0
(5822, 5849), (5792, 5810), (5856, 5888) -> -2.1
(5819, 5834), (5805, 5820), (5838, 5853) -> -0.2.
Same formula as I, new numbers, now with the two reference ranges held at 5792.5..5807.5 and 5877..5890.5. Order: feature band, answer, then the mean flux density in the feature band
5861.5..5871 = -0.23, 0.821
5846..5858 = -0.16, 0.813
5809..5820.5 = -0.06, 0.839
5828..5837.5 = -0.14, 0.857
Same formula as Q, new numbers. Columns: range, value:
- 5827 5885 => 0.825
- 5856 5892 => 0.716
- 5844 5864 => 0.818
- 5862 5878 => 0.823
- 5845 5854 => 0.844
